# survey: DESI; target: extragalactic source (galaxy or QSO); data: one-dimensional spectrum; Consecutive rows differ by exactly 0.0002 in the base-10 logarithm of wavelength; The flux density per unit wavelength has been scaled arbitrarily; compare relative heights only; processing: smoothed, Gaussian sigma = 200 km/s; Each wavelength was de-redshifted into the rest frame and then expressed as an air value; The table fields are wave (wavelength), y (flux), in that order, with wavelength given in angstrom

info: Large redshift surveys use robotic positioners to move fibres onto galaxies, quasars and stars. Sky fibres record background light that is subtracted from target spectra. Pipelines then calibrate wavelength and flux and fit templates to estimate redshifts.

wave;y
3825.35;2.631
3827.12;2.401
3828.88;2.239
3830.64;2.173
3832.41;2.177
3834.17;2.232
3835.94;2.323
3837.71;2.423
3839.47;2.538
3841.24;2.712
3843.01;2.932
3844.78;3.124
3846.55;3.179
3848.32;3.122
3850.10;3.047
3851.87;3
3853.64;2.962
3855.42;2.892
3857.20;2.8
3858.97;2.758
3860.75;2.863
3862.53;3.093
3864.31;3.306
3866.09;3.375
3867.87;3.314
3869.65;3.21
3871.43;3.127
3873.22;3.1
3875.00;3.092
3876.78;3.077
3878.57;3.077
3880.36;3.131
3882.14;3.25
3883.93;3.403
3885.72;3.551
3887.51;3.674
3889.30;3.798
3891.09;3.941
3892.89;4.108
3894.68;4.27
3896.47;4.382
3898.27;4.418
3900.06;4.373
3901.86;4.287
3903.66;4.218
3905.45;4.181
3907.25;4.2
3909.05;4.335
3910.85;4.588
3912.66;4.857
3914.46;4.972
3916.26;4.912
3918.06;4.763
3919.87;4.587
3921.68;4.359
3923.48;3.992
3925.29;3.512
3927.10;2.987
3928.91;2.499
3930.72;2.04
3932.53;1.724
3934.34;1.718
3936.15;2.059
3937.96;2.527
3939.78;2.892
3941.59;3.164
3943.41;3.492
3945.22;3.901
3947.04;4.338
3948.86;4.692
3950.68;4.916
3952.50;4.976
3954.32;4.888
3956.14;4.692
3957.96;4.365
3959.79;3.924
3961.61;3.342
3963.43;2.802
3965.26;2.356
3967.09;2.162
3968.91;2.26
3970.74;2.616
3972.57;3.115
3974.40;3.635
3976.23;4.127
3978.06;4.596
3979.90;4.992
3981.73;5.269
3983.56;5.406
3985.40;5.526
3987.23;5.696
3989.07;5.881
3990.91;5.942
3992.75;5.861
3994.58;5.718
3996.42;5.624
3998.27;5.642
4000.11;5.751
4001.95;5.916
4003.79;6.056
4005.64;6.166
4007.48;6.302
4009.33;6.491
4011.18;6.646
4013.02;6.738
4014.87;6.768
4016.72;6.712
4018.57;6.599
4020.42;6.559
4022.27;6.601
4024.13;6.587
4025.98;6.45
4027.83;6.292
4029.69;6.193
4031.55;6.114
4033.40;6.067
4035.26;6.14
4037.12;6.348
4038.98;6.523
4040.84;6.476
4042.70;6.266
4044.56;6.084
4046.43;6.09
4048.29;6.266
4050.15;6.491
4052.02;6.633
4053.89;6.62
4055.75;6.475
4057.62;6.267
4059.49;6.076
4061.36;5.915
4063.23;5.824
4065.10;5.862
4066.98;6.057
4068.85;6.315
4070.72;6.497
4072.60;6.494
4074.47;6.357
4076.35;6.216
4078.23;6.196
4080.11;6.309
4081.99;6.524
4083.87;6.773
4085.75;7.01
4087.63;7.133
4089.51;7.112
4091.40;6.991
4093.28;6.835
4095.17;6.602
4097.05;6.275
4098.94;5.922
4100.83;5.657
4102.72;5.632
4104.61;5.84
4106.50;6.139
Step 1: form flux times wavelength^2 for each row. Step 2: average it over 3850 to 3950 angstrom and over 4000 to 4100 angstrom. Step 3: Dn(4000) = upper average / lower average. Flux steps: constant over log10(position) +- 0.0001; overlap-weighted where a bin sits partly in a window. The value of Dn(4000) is 1.9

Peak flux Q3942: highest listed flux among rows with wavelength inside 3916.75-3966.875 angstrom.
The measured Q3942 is 4.976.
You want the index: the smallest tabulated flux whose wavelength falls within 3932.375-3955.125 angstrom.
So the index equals 1.718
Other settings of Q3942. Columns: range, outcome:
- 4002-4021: 6.768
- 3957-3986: 5.526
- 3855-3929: 4.972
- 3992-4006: 6.166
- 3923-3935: 3.992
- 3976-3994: 5.942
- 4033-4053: 6.633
